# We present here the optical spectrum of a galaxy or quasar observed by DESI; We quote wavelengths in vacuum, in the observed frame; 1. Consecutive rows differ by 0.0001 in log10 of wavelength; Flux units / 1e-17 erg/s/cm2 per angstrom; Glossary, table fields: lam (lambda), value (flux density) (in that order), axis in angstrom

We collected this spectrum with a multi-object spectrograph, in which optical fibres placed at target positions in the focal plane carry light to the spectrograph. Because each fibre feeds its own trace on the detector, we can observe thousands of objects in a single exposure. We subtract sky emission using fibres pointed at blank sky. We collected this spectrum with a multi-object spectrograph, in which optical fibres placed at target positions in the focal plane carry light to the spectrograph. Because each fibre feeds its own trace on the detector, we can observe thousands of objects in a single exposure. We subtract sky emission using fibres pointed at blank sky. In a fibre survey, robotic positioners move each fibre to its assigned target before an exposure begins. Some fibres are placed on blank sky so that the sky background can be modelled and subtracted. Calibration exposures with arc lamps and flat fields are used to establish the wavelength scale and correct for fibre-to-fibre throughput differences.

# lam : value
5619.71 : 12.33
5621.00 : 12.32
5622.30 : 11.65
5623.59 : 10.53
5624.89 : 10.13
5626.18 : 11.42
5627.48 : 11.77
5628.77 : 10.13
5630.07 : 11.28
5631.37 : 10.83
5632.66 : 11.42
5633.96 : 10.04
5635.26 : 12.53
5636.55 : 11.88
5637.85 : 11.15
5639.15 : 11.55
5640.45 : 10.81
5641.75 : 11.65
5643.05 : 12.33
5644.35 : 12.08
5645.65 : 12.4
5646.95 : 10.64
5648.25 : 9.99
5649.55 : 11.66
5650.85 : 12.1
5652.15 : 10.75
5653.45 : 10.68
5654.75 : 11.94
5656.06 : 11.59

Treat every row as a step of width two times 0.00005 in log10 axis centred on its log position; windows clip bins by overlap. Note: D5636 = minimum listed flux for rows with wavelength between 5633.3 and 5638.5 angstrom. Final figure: 10.04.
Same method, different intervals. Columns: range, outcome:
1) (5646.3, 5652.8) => 9.99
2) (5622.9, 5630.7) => 10.13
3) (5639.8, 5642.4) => 10.81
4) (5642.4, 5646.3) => 12.08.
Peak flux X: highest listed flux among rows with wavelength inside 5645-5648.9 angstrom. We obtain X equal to 12.4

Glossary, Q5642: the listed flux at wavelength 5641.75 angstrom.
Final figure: 11.65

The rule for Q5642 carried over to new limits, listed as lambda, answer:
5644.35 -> 12.08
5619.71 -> 12.33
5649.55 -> 11.66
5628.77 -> 10.13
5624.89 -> 10.13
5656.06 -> 11.59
